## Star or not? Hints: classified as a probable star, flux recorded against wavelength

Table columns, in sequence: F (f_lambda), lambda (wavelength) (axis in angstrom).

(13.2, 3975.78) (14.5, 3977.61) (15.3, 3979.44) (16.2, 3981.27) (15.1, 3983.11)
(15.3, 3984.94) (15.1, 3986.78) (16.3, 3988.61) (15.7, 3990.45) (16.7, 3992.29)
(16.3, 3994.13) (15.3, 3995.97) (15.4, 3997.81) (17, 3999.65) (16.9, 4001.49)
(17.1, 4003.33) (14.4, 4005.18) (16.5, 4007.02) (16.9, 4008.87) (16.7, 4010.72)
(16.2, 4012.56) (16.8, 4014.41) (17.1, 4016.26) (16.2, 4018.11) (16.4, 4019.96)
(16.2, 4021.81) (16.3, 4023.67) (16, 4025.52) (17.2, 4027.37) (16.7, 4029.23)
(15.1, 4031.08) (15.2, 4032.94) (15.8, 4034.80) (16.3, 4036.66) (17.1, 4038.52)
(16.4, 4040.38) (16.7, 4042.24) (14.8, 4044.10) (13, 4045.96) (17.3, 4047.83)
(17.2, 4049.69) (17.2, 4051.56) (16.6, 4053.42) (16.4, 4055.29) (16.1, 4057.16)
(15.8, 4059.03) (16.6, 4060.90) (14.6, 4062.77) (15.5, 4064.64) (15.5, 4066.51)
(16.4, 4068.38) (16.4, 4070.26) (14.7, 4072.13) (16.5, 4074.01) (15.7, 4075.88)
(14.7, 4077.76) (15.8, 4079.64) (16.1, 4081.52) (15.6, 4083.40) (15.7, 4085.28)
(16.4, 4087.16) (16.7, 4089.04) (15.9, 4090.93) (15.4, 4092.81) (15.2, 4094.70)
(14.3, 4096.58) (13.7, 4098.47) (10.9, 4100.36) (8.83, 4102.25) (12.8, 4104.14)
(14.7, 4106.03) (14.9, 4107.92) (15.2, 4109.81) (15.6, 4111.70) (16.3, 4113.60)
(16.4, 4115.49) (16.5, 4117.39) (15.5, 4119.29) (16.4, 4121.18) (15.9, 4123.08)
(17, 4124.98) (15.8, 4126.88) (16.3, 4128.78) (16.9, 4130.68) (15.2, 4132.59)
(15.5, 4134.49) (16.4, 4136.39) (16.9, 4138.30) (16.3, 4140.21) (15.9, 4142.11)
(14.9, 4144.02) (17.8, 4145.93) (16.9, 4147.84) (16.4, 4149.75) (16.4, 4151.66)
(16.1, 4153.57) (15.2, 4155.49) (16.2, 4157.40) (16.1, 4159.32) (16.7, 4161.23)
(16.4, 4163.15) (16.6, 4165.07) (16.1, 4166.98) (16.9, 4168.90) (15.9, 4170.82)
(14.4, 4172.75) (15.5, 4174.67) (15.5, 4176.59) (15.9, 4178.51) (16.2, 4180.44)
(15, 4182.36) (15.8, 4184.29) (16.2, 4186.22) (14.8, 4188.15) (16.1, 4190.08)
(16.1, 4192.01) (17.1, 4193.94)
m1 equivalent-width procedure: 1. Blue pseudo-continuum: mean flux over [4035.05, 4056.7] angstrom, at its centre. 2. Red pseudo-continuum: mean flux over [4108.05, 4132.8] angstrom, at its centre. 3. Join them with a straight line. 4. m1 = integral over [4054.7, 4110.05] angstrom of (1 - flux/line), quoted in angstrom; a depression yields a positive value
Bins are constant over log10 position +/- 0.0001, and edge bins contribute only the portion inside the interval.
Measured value 3.68 angstrom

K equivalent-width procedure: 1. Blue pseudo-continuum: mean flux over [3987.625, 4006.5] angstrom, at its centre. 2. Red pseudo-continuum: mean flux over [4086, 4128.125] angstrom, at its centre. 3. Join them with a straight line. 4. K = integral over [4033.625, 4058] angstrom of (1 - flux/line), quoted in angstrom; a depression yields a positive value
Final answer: -0.9 angstrom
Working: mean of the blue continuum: 16.1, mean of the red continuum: 15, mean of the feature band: 16.2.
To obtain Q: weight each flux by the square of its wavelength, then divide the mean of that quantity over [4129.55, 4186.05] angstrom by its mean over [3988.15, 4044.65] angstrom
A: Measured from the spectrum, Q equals 1.06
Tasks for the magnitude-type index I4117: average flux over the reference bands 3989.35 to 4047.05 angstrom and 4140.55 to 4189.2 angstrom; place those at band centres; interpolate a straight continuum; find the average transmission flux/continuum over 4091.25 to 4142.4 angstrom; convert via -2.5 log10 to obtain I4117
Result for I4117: 0.057 mag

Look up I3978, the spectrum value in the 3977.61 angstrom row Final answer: 14.5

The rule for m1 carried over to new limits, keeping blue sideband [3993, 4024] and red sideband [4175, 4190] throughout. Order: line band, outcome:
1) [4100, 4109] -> 1.91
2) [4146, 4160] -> -0.46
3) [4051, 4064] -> 0.00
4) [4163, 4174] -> -0.21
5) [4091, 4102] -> 1.55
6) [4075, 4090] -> 0.19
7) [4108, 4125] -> -0.07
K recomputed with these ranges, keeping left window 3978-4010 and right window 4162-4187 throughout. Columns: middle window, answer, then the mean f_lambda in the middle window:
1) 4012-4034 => -0.5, 16.3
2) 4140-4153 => -0.4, 16.4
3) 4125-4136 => -0.1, 16.1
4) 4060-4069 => 0.1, 15.7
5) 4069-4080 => 0.2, 15.6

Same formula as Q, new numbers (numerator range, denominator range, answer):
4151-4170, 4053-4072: 1.07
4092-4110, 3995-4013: 0.87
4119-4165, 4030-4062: 1.06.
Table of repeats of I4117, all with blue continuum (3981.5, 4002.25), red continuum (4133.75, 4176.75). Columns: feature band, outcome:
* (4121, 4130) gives -0.01 mag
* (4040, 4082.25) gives 0.01 mag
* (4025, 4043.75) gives -0.02 mag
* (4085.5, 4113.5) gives 0.12 mag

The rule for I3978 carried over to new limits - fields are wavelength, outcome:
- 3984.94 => 15.3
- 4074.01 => 16.5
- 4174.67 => 15.5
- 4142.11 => 15.9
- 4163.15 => 16.4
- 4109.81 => 15.2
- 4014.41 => 16.8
